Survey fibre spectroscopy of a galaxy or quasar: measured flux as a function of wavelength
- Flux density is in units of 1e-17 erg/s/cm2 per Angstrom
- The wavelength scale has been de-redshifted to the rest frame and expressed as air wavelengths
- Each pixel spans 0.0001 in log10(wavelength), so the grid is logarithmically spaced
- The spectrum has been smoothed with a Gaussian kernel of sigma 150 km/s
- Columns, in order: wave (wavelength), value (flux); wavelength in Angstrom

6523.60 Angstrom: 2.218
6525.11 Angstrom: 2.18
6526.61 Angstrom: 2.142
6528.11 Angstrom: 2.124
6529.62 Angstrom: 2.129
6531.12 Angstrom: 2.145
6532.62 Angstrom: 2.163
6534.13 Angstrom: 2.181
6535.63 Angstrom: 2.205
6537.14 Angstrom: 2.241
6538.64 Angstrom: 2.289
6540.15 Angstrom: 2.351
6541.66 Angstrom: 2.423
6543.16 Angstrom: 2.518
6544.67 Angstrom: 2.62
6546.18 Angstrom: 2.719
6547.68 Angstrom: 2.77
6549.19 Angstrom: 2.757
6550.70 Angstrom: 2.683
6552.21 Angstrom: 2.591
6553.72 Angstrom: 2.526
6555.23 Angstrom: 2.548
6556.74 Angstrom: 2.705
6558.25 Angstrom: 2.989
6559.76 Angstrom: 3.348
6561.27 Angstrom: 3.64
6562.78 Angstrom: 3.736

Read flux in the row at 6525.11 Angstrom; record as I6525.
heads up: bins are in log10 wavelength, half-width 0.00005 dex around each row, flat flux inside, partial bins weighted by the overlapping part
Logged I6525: 2.18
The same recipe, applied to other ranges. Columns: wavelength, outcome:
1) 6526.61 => 2.142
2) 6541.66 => 2.423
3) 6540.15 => 2.351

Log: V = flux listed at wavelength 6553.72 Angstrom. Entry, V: 2.526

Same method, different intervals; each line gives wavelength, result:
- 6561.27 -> 3.64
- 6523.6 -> 2.218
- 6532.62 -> 2.163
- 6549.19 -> 2.757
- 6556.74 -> 2.705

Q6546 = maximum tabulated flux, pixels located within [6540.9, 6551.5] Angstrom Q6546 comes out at 2.77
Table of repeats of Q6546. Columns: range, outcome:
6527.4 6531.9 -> 2.145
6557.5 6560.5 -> 3.348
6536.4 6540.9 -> 2.351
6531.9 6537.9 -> 2.241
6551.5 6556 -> 2.591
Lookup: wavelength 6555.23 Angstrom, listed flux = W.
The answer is 2.548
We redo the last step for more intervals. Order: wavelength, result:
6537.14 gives 2.241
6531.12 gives 2.145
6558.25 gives 2.989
